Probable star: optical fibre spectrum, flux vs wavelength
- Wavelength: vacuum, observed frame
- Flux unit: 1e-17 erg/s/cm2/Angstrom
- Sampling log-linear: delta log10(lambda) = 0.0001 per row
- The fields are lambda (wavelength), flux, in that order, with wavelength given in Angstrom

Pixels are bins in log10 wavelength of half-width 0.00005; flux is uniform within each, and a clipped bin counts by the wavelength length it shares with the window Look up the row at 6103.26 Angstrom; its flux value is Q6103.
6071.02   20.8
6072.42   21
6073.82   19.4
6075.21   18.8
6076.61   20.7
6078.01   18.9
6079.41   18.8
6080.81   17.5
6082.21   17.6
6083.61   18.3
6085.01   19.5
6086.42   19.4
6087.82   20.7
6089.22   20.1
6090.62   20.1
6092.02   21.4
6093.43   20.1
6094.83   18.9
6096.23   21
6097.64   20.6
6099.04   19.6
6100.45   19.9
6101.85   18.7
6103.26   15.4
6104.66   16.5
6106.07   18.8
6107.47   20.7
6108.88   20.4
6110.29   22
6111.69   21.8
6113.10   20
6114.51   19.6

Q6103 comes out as 15.4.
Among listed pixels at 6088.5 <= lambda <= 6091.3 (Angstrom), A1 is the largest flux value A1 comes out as 20.1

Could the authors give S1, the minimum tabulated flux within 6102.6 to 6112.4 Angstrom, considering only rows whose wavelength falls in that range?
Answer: 15.4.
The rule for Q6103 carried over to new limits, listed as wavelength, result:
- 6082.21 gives 17.6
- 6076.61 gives 20.7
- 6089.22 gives 20.1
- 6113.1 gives 20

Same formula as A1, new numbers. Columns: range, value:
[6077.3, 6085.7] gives 19.5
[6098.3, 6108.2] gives 20.7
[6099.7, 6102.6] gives 19.9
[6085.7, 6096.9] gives 21.4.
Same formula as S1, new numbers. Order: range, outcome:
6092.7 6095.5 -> 18.9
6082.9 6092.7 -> 18.3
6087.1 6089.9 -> 20.1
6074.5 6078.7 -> 18.8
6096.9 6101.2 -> 19.6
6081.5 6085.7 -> 17.6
